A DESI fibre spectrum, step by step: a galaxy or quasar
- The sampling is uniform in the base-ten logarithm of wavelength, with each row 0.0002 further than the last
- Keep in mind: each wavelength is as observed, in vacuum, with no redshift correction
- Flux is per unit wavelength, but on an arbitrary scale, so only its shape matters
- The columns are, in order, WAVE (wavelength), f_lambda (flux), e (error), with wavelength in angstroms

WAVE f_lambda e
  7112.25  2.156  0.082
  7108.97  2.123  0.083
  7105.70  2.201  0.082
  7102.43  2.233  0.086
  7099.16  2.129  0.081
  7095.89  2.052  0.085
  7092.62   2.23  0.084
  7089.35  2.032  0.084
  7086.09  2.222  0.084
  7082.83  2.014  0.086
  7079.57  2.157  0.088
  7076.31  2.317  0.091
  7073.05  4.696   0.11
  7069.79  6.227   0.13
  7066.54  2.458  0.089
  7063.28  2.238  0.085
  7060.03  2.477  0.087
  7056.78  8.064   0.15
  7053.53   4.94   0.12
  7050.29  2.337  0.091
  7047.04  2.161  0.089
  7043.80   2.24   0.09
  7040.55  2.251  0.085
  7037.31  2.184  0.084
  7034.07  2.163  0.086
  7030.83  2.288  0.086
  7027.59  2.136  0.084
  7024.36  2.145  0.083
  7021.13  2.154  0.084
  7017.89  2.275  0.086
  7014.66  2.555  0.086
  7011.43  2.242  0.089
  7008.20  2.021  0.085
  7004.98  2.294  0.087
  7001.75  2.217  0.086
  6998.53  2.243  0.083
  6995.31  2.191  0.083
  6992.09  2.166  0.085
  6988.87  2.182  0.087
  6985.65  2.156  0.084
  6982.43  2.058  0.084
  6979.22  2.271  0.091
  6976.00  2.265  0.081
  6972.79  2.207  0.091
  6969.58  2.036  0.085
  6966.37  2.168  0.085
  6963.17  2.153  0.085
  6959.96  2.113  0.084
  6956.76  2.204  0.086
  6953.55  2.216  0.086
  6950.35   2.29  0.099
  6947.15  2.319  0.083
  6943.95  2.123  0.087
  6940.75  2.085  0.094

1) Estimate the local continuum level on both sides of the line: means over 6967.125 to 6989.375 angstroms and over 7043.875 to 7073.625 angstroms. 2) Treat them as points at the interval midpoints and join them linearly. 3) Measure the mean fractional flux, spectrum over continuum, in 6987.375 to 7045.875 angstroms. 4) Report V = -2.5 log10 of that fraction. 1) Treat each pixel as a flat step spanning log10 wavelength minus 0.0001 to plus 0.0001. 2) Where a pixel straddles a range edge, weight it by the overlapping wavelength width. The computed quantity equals 0.30 mag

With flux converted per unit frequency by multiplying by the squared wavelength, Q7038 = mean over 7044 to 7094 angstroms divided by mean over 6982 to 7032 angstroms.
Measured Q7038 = 1.5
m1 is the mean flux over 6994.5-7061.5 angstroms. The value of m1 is 2.65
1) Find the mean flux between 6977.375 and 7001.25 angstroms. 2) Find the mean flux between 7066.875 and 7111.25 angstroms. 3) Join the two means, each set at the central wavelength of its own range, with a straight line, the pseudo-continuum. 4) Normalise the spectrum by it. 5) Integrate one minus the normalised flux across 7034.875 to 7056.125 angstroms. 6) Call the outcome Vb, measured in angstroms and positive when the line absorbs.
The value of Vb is -3.9 angstroms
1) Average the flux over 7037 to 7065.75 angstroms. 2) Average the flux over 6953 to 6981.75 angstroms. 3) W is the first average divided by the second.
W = 1.49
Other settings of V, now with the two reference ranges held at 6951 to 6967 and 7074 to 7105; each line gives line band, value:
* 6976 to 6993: 0.00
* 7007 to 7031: -0.02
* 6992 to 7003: -0.01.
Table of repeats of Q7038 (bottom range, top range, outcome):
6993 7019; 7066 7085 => 1.51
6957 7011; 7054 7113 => 1.39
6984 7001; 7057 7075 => 1.84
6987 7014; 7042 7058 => 1.76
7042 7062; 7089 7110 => 0.59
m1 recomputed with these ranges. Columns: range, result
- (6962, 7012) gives 2.18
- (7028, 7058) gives 3.07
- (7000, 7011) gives 2.19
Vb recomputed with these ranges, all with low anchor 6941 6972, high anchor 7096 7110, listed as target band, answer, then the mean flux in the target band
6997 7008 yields -0.25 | 2.22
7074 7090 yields -0.74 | 2.26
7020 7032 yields -0.05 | 2.18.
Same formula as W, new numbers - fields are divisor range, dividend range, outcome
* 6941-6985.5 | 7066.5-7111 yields 1.21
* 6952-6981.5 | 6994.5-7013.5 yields 1.01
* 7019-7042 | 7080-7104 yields 0.97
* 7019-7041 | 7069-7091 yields 1.36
